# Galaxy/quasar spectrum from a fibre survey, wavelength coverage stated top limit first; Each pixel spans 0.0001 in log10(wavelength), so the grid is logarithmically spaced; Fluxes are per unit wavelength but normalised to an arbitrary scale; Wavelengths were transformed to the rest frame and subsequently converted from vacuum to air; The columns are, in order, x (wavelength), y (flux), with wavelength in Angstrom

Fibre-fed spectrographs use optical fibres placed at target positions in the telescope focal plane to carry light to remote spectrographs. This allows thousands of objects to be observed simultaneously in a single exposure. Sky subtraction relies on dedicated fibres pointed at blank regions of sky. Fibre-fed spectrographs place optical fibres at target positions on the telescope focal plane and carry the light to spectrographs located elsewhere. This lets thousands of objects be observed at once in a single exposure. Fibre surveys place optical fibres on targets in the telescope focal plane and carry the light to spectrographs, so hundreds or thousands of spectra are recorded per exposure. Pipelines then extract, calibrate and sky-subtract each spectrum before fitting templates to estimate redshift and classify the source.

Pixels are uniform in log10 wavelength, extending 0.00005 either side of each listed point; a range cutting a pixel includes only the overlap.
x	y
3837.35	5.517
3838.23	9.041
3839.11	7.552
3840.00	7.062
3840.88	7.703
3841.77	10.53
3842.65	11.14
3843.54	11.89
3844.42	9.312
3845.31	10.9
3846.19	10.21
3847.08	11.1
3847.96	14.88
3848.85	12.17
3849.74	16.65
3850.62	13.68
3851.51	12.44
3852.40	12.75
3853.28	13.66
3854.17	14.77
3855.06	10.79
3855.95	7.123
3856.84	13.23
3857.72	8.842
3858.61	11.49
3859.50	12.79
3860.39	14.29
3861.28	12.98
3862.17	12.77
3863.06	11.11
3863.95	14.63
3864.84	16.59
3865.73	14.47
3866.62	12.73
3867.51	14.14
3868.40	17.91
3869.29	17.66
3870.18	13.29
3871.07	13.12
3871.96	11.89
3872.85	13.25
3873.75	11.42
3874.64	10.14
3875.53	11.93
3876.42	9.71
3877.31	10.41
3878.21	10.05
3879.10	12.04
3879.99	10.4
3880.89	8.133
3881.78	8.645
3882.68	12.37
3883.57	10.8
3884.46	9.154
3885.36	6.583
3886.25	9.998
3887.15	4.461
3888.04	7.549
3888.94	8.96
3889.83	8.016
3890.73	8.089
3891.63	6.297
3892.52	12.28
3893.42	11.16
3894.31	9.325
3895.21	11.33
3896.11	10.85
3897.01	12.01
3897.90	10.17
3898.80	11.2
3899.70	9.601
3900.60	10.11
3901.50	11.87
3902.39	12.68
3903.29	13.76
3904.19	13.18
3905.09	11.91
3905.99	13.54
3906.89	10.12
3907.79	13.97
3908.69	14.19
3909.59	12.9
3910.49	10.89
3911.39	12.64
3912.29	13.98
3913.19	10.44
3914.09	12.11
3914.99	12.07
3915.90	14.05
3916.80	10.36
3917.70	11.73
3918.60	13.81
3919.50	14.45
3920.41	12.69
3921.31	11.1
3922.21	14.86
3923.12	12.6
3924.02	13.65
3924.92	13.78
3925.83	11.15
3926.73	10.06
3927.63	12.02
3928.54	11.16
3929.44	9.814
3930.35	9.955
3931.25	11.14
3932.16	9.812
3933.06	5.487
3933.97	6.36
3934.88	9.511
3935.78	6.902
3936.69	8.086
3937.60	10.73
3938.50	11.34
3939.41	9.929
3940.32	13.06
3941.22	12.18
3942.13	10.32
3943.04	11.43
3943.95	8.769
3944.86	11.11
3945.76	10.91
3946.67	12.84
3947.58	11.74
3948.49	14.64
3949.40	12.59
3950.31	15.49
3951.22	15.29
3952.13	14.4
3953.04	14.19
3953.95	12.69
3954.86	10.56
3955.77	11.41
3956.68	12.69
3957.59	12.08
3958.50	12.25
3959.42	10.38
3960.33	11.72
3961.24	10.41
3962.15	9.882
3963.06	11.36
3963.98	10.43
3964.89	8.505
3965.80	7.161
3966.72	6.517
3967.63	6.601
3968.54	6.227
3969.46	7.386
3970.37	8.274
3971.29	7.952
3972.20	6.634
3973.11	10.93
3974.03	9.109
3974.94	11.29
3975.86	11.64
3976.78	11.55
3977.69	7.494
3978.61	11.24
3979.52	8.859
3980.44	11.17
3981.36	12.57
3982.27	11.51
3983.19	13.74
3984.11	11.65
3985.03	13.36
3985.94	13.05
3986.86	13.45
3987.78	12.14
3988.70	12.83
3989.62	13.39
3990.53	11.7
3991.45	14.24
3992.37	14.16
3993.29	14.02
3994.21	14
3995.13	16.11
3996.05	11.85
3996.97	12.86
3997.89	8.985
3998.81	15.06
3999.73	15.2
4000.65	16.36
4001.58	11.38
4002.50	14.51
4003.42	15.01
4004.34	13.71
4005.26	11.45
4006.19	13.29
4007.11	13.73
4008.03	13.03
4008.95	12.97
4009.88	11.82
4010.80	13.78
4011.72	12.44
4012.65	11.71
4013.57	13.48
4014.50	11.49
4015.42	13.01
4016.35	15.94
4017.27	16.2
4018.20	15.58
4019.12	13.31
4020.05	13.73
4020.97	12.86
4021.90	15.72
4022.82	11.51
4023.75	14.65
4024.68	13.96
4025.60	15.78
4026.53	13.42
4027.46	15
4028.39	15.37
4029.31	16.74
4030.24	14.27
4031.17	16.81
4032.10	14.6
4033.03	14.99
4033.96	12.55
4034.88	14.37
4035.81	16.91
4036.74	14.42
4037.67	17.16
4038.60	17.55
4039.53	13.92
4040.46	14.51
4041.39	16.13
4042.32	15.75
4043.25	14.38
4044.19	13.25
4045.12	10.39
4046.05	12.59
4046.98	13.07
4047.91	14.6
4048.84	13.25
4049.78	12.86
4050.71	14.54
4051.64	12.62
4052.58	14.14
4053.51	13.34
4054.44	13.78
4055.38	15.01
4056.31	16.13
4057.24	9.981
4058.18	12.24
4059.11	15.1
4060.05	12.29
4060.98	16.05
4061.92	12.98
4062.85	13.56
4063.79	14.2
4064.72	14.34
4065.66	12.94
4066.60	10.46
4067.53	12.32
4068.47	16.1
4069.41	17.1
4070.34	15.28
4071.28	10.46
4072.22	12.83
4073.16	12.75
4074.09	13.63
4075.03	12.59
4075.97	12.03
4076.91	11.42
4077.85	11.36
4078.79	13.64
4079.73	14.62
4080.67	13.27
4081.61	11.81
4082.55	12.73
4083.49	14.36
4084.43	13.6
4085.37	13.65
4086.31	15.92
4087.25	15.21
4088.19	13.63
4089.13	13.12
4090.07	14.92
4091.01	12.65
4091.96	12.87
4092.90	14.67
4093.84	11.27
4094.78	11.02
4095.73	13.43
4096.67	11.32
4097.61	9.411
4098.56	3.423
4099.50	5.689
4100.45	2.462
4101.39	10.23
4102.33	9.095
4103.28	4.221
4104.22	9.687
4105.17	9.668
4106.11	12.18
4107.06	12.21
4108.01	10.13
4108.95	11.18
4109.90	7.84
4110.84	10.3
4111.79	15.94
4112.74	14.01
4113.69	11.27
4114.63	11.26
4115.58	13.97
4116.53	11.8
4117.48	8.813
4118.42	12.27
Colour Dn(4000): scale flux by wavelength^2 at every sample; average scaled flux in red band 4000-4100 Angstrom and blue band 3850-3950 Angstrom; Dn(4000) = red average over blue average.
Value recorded 1.27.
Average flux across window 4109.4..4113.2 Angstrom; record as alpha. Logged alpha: 12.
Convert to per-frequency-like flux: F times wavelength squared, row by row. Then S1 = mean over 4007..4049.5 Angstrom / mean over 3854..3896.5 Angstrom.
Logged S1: 1.4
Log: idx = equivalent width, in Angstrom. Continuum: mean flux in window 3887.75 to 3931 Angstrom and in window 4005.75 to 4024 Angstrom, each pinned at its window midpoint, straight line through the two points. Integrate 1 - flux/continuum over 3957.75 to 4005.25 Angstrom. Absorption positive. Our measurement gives 5.5 Angstrom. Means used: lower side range 11.6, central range 11.4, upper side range 13.5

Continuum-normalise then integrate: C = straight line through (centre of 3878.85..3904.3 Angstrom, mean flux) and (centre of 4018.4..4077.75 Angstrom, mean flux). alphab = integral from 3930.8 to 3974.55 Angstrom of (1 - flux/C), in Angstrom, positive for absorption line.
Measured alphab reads 4.2 Angstrom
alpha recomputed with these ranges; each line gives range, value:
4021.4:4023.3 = 13.6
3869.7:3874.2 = 12.6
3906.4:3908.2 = 12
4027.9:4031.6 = 15.8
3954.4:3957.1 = 11.6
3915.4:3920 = 12.9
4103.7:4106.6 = 10.4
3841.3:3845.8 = 10.7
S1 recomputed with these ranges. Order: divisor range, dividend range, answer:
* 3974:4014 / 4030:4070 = 1.14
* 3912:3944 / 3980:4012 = 1.22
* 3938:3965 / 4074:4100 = 1.12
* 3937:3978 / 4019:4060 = 1.38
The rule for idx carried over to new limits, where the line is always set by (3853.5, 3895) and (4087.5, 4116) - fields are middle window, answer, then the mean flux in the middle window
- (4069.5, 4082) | -2.3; 12.9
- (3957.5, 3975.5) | 3.0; 9.21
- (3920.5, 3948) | 1.0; 10.8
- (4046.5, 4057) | -2.8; 13.9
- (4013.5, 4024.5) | -3.0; 14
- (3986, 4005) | -4.3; 13.5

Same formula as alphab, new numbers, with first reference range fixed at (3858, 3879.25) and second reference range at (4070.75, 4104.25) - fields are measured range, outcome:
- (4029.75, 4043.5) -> -3.8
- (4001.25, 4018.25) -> -1.7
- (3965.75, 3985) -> 4.2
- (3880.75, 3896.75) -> 4.6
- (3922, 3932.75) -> 0.9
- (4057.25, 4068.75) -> -1.5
